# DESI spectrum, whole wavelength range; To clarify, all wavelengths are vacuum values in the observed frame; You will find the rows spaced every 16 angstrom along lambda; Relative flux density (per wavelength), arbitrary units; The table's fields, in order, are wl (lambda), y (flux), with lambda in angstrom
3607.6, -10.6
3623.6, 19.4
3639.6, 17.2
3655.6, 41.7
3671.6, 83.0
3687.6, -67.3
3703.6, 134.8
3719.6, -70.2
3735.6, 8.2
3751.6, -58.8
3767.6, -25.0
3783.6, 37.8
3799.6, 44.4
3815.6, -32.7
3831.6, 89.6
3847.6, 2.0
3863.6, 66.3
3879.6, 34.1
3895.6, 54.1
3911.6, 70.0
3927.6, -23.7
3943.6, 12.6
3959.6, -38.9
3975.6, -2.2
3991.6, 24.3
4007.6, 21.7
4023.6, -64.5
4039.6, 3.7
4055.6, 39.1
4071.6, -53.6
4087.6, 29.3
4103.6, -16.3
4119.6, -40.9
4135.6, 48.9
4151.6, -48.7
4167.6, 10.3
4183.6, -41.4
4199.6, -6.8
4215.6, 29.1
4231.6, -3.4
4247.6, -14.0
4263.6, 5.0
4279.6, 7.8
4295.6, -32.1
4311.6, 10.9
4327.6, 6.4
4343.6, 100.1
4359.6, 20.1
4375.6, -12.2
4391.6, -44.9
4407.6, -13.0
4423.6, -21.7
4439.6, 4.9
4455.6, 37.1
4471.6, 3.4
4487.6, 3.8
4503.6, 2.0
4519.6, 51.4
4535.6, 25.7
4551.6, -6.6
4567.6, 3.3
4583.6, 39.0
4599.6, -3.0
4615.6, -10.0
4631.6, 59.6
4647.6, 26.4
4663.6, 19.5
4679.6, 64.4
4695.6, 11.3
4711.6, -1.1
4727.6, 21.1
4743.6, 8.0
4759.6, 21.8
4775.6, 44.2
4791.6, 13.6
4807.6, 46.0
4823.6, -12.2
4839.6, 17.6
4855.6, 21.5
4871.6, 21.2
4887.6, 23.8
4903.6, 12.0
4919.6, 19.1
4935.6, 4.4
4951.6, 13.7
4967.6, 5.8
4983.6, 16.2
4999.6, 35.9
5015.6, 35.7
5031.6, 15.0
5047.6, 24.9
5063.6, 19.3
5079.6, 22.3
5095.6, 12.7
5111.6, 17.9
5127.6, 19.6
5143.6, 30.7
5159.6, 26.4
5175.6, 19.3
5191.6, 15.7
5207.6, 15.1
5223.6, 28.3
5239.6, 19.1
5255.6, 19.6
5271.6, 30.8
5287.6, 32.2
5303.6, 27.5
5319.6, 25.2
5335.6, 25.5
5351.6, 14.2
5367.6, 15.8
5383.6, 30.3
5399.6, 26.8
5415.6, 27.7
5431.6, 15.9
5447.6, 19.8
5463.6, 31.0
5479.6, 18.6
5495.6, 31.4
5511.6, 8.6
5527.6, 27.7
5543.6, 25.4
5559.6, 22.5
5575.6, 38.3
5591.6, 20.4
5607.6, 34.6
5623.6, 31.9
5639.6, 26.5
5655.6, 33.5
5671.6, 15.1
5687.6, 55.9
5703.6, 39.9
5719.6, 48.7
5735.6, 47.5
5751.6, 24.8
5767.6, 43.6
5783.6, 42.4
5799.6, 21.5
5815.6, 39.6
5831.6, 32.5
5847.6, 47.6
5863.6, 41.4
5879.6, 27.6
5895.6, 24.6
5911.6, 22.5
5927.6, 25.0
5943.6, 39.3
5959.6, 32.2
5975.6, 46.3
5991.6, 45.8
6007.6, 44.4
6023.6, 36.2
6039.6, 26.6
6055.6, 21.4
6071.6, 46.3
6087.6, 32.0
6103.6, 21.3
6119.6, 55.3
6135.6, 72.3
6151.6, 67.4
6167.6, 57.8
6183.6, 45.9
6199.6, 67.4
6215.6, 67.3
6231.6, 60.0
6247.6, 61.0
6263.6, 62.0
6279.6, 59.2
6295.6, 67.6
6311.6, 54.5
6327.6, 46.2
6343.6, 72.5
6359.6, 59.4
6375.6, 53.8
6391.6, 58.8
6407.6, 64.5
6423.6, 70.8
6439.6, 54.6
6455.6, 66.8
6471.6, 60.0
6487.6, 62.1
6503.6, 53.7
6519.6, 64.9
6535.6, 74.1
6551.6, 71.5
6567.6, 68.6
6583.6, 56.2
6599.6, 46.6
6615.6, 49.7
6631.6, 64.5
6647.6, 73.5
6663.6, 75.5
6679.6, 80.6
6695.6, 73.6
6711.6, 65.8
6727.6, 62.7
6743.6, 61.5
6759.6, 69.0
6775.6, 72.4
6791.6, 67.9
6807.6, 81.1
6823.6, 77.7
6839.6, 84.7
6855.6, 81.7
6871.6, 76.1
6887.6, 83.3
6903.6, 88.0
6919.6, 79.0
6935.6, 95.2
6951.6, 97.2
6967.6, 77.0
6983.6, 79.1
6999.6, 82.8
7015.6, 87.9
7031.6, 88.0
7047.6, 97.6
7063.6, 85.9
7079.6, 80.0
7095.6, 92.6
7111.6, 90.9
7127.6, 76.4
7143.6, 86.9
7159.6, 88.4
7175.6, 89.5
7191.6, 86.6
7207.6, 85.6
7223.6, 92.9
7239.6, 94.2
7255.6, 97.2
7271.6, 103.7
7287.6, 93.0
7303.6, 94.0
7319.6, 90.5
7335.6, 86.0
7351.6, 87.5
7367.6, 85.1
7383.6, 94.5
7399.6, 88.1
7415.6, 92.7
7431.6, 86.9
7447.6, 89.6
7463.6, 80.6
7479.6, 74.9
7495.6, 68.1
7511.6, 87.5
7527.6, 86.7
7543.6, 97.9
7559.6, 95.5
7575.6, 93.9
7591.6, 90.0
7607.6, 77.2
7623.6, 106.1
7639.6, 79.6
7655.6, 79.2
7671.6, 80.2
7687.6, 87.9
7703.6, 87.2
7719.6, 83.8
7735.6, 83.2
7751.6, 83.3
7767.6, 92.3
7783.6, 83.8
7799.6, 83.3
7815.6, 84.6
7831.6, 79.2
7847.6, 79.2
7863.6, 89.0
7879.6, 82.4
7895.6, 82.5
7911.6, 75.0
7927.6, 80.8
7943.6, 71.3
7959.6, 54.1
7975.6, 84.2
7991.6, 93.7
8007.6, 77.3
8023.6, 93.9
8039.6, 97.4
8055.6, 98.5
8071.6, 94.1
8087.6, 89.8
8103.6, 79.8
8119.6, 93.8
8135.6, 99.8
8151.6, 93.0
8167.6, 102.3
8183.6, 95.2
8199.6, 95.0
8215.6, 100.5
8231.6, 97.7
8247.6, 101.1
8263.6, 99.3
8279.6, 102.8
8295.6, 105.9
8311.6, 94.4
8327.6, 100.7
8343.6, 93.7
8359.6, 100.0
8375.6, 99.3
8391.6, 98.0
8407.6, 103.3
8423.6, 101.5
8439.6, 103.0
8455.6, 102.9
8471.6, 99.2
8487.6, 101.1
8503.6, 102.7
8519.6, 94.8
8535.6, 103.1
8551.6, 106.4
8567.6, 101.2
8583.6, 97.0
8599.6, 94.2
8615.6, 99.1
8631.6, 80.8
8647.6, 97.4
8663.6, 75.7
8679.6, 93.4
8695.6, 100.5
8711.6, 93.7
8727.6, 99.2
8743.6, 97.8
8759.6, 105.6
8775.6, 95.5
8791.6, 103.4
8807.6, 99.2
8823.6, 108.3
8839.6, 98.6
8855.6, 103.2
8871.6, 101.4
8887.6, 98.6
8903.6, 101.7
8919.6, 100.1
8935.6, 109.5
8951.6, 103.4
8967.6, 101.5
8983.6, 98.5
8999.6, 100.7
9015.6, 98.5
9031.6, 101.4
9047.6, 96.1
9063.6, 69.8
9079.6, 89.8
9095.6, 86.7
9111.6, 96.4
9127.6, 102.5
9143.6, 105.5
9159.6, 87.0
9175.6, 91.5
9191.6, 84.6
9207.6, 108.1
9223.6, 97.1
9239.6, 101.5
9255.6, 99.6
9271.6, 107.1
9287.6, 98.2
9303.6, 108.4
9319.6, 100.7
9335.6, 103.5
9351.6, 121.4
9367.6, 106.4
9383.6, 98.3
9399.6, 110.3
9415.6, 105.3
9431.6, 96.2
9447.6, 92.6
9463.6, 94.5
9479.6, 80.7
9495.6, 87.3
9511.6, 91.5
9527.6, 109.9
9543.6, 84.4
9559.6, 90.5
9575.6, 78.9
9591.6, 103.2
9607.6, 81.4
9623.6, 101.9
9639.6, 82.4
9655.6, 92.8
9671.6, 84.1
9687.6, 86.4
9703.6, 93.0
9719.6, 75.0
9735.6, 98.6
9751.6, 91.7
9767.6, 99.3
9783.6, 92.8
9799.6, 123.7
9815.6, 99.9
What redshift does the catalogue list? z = 0.537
